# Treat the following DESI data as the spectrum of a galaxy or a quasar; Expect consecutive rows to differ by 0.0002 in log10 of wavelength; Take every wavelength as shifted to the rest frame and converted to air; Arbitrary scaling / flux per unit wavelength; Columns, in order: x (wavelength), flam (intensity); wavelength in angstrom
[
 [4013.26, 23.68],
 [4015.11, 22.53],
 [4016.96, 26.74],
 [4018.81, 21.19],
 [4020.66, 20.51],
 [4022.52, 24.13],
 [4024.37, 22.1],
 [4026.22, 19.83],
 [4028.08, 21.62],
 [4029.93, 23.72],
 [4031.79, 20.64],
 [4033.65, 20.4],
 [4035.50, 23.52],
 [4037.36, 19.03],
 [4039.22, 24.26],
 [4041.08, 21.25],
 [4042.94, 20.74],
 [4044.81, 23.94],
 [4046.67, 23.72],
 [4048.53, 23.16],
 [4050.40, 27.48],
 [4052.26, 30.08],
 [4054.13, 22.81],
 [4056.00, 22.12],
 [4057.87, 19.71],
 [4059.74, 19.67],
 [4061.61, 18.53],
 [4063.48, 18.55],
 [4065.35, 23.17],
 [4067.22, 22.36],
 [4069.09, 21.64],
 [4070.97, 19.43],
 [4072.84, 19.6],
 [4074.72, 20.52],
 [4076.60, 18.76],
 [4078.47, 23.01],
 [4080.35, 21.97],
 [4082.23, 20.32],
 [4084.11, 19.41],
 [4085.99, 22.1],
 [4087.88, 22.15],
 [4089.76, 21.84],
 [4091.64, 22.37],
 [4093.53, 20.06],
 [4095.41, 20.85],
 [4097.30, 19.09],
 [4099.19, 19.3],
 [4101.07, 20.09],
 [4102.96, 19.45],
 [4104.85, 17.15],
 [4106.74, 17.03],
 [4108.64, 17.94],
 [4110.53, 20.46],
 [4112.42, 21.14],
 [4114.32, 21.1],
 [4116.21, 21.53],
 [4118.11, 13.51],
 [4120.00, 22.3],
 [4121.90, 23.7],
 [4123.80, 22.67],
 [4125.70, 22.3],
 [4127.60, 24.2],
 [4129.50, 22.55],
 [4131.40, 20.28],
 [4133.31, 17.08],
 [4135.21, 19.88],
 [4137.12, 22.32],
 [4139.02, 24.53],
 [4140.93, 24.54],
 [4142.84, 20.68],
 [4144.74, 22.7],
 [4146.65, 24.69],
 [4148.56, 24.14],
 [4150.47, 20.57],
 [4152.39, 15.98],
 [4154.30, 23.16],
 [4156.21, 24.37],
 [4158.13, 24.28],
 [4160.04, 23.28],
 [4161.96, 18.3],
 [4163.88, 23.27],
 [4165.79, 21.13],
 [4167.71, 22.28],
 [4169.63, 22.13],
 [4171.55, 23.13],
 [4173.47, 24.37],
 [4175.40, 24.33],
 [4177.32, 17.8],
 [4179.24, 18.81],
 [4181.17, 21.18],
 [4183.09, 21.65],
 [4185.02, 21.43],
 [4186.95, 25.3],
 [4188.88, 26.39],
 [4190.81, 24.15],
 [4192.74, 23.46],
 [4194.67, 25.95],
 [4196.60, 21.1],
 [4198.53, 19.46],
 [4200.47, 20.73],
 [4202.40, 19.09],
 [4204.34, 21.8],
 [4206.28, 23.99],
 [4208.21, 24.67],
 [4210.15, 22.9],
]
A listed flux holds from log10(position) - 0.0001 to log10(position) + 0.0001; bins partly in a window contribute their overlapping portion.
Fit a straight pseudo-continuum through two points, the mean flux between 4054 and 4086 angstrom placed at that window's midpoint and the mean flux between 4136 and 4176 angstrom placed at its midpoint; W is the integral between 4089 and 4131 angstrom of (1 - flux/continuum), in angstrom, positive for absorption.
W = 2.1 angstrom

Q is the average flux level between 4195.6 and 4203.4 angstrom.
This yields 20.1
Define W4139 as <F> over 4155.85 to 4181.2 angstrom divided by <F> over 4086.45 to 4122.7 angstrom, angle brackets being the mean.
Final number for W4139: 1.10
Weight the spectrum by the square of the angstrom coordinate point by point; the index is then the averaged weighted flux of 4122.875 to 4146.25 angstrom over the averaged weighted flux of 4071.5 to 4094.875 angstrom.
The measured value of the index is 1.08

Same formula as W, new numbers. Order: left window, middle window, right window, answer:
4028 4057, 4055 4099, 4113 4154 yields 3.4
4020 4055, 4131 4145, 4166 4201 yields 0.6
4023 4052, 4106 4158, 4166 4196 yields 3.0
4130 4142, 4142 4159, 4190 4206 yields -0.5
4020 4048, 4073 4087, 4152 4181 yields 0.7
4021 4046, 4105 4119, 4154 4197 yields 2.2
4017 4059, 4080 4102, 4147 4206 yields 1.6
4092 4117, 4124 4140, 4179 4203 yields -0.9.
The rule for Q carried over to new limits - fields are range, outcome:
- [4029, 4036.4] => 22.1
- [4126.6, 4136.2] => 20.8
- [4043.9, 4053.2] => 25.7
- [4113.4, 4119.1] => 18.8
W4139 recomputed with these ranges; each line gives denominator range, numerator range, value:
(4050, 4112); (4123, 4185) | 1.05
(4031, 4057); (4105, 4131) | 0.90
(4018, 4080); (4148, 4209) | 1.02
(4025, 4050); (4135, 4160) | 1.02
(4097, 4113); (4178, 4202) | 1.17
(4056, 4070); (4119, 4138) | 1.05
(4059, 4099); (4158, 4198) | 1.09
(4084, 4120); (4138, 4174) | 1.13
